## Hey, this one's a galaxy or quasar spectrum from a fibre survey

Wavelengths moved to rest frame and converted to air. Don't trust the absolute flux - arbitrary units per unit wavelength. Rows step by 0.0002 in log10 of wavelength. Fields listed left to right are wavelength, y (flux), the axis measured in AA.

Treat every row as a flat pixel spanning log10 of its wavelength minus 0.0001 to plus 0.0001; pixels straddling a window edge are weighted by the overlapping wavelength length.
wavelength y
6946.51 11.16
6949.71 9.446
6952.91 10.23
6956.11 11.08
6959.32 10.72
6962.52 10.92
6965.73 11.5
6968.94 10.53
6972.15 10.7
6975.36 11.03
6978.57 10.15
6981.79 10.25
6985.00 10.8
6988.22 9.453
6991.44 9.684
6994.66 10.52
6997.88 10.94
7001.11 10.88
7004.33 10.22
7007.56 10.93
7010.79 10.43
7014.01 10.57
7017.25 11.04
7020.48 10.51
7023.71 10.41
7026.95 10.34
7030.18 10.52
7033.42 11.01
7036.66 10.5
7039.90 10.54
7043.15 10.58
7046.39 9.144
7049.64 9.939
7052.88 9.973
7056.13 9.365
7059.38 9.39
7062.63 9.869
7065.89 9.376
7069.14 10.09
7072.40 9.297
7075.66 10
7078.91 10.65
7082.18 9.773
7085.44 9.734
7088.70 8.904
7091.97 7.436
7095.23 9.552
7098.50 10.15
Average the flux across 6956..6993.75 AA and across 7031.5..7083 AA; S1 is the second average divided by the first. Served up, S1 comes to 0.9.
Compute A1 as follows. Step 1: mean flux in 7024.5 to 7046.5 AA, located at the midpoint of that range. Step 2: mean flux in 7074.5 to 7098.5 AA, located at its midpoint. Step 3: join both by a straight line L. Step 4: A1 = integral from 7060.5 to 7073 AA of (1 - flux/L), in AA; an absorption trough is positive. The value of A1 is 0.2 AA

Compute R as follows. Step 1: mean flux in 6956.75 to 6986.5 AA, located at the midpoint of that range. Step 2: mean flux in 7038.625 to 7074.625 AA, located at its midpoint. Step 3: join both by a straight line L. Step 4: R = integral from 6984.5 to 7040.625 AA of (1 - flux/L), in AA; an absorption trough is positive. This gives -1.3 AA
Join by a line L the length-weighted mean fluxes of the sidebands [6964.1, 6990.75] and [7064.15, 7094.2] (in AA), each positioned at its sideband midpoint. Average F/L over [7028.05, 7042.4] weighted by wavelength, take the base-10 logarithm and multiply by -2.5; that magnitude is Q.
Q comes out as -0.07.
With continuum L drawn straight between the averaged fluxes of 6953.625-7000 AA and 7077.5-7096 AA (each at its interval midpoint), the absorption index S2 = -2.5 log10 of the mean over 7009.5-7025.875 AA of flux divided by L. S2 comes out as -0.05 mag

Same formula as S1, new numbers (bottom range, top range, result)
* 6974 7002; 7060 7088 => 0.94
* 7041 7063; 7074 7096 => 0.97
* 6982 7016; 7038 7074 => 0.94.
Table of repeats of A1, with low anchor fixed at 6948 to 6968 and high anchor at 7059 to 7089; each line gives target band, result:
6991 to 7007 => -0.3 AA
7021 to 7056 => -0.8 AA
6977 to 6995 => 0.5 AA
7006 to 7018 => -0.6 AA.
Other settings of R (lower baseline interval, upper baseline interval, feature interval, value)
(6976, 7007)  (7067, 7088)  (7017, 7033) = -0.6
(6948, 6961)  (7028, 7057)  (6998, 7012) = -0.5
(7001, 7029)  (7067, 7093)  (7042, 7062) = 0.5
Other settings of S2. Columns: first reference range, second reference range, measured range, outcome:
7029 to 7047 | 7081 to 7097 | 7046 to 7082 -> 0.00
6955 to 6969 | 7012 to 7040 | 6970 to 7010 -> 0.04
